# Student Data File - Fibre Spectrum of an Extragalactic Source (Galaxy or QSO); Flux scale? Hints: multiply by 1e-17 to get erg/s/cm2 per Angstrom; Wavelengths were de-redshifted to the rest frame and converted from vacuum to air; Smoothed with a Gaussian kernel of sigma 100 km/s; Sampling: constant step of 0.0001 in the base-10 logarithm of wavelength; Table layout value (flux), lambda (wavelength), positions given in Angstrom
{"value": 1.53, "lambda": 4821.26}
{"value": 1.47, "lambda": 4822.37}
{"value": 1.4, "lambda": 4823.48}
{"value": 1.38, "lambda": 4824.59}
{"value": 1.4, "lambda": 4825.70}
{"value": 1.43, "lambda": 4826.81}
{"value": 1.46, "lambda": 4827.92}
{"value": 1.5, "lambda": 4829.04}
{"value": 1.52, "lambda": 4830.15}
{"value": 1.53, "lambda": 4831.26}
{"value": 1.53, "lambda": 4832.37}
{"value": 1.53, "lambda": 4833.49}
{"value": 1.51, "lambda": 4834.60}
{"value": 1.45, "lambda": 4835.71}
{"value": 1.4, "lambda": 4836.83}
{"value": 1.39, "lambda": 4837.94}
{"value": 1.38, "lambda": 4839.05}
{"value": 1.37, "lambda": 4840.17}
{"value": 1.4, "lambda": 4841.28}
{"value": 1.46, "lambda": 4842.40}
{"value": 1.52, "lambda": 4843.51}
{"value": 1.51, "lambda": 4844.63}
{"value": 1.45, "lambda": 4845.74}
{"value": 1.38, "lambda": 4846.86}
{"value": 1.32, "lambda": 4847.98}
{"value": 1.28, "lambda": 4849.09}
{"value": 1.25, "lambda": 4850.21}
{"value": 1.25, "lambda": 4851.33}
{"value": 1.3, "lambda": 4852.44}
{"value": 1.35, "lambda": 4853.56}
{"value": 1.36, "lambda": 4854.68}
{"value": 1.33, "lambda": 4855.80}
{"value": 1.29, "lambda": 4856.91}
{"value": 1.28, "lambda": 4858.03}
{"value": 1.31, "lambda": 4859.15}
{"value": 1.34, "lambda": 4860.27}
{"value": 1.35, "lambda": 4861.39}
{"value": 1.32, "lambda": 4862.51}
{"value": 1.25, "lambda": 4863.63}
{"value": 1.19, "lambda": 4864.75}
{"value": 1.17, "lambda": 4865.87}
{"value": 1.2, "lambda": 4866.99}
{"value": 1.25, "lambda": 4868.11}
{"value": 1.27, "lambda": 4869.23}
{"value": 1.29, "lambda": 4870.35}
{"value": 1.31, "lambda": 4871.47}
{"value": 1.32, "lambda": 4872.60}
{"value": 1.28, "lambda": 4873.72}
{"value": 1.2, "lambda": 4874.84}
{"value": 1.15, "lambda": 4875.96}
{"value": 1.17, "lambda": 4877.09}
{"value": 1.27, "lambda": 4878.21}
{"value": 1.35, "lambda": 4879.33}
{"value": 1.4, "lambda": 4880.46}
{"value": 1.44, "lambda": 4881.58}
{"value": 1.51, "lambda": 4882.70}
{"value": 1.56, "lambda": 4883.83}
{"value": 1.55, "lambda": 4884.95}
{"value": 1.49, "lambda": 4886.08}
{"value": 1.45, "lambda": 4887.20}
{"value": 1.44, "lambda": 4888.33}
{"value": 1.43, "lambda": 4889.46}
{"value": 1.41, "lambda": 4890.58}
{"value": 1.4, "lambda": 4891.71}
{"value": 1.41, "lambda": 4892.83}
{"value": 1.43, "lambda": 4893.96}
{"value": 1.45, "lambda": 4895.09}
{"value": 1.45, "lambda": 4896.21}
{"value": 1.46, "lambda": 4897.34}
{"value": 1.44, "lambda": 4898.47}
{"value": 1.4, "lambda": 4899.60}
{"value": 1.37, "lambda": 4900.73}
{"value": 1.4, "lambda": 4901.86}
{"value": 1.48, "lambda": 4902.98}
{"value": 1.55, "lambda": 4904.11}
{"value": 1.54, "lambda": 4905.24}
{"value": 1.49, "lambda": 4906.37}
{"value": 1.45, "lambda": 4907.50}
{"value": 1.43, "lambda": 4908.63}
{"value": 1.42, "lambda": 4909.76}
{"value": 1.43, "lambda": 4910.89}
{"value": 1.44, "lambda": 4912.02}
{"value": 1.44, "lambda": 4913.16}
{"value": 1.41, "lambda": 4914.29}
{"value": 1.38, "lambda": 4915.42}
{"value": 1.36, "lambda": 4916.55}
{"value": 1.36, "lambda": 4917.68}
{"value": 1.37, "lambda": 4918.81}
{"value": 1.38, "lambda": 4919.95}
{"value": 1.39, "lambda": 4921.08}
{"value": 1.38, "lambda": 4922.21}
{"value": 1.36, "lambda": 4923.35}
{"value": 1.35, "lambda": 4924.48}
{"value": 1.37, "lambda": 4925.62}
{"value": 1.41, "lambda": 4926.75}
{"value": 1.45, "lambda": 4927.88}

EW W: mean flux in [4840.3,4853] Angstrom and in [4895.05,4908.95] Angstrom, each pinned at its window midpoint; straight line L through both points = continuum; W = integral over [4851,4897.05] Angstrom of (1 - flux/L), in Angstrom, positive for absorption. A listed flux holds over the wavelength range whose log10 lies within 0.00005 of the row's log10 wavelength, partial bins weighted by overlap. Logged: 2.4 Angstrom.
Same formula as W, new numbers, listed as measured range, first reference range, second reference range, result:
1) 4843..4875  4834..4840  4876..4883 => 1.6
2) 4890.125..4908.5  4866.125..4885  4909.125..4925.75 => -1.2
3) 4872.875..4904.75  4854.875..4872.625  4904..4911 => -0.3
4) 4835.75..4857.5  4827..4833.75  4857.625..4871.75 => 0.4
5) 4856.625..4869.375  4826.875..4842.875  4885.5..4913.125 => 1.6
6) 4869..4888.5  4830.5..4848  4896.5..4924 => 1.0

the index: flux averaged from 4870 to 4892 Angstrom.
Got 1.37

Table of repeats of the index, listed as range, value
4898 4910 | 1.45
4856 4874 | 1.28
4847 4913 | 1.36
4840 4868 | 1.33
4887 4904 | 1.43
